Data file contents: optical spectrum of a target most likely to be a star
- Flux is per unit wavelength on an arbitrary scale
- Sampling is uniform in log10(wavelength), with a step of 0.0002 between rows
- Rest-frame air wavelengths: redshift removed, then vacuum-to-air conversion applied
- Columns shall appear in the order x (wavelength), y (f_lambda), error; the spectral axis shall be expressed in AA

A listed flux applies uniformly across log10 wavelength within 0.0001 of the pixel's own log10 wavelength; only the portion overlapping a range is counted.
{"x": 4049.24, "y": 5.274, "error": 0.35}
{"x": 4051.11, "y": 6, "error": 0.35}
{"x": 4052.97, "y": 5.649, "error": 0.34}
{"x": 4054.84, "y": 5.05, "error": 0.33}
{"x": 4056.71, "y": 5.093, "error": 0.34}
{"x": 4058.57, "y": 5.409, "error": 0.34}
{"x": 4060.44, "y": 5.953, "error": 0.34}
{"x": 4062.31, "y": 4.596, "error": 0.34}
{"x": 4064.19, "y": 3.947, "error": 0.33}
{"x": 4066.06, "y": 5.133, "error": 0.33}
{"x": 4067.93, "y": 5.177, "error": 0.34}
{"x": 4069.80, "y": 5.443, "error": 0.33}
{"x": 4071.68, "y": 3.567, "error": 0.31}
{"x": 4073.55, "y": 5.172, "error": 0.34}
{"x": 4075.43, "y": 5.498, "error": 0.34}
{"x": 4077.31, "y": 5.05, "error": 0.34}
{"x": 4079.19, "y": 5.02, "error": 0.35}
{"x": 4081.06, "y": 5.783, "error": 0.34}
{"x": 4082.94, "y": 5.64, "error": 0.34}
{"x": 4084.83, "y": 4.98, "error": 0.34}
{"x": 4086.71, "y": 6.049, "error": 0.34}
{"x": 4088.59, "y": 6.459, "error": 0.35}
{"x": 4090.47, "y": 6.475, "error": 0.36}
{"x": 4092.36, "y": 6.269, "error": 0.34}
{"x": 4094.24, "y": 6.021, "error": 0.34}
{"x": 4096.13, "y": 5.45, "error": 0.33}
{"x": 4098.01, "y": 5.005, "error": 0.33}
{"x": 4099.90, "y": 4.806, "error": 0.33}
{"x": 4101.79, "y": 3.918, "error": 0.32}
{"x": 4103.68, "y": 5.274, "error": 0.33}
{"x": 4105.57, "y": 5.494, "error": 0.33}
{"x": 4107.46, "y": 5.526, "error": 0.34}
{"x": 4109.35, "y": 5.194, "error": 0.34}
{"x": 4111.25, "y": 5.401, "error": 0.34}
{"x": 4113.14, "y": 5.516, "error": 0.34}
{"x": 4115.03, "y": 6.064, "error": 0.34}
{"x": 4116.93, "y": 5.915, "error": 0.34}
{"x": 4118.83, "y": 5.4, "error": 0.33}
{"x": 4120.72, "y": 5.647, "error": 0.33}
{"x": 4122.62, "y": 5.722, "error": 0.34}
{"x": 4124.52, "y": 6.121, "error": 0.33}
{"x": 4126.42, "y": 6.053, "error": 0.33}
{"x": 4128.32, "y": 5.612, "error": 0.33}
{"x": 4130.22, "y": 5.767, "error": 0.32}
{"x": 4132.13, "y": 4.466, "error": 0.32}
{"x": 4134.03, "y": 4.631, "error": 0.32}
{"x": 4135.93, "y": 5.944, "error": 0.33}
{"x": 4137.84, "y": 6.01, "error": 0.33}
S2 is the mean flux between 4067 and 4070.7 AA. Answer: 5.31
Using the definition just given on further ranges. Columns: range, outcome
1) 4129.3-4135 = 4.95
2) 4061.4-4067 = 4.56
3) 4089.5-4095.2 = 6.25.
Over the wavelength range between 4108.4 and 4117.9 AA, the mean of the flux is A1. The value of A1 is 5.61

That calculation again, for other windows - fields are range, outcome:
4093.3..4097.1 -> 5.74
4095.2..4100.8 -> 5.09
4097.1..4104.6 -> 4.75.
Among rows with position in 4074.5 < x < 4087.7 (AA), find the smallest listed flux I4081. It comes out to 4.98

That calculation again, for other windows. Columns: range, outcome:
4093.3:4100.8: 4.806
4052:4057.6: 5.05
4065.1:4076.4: 3.567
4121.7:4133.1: 4.466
